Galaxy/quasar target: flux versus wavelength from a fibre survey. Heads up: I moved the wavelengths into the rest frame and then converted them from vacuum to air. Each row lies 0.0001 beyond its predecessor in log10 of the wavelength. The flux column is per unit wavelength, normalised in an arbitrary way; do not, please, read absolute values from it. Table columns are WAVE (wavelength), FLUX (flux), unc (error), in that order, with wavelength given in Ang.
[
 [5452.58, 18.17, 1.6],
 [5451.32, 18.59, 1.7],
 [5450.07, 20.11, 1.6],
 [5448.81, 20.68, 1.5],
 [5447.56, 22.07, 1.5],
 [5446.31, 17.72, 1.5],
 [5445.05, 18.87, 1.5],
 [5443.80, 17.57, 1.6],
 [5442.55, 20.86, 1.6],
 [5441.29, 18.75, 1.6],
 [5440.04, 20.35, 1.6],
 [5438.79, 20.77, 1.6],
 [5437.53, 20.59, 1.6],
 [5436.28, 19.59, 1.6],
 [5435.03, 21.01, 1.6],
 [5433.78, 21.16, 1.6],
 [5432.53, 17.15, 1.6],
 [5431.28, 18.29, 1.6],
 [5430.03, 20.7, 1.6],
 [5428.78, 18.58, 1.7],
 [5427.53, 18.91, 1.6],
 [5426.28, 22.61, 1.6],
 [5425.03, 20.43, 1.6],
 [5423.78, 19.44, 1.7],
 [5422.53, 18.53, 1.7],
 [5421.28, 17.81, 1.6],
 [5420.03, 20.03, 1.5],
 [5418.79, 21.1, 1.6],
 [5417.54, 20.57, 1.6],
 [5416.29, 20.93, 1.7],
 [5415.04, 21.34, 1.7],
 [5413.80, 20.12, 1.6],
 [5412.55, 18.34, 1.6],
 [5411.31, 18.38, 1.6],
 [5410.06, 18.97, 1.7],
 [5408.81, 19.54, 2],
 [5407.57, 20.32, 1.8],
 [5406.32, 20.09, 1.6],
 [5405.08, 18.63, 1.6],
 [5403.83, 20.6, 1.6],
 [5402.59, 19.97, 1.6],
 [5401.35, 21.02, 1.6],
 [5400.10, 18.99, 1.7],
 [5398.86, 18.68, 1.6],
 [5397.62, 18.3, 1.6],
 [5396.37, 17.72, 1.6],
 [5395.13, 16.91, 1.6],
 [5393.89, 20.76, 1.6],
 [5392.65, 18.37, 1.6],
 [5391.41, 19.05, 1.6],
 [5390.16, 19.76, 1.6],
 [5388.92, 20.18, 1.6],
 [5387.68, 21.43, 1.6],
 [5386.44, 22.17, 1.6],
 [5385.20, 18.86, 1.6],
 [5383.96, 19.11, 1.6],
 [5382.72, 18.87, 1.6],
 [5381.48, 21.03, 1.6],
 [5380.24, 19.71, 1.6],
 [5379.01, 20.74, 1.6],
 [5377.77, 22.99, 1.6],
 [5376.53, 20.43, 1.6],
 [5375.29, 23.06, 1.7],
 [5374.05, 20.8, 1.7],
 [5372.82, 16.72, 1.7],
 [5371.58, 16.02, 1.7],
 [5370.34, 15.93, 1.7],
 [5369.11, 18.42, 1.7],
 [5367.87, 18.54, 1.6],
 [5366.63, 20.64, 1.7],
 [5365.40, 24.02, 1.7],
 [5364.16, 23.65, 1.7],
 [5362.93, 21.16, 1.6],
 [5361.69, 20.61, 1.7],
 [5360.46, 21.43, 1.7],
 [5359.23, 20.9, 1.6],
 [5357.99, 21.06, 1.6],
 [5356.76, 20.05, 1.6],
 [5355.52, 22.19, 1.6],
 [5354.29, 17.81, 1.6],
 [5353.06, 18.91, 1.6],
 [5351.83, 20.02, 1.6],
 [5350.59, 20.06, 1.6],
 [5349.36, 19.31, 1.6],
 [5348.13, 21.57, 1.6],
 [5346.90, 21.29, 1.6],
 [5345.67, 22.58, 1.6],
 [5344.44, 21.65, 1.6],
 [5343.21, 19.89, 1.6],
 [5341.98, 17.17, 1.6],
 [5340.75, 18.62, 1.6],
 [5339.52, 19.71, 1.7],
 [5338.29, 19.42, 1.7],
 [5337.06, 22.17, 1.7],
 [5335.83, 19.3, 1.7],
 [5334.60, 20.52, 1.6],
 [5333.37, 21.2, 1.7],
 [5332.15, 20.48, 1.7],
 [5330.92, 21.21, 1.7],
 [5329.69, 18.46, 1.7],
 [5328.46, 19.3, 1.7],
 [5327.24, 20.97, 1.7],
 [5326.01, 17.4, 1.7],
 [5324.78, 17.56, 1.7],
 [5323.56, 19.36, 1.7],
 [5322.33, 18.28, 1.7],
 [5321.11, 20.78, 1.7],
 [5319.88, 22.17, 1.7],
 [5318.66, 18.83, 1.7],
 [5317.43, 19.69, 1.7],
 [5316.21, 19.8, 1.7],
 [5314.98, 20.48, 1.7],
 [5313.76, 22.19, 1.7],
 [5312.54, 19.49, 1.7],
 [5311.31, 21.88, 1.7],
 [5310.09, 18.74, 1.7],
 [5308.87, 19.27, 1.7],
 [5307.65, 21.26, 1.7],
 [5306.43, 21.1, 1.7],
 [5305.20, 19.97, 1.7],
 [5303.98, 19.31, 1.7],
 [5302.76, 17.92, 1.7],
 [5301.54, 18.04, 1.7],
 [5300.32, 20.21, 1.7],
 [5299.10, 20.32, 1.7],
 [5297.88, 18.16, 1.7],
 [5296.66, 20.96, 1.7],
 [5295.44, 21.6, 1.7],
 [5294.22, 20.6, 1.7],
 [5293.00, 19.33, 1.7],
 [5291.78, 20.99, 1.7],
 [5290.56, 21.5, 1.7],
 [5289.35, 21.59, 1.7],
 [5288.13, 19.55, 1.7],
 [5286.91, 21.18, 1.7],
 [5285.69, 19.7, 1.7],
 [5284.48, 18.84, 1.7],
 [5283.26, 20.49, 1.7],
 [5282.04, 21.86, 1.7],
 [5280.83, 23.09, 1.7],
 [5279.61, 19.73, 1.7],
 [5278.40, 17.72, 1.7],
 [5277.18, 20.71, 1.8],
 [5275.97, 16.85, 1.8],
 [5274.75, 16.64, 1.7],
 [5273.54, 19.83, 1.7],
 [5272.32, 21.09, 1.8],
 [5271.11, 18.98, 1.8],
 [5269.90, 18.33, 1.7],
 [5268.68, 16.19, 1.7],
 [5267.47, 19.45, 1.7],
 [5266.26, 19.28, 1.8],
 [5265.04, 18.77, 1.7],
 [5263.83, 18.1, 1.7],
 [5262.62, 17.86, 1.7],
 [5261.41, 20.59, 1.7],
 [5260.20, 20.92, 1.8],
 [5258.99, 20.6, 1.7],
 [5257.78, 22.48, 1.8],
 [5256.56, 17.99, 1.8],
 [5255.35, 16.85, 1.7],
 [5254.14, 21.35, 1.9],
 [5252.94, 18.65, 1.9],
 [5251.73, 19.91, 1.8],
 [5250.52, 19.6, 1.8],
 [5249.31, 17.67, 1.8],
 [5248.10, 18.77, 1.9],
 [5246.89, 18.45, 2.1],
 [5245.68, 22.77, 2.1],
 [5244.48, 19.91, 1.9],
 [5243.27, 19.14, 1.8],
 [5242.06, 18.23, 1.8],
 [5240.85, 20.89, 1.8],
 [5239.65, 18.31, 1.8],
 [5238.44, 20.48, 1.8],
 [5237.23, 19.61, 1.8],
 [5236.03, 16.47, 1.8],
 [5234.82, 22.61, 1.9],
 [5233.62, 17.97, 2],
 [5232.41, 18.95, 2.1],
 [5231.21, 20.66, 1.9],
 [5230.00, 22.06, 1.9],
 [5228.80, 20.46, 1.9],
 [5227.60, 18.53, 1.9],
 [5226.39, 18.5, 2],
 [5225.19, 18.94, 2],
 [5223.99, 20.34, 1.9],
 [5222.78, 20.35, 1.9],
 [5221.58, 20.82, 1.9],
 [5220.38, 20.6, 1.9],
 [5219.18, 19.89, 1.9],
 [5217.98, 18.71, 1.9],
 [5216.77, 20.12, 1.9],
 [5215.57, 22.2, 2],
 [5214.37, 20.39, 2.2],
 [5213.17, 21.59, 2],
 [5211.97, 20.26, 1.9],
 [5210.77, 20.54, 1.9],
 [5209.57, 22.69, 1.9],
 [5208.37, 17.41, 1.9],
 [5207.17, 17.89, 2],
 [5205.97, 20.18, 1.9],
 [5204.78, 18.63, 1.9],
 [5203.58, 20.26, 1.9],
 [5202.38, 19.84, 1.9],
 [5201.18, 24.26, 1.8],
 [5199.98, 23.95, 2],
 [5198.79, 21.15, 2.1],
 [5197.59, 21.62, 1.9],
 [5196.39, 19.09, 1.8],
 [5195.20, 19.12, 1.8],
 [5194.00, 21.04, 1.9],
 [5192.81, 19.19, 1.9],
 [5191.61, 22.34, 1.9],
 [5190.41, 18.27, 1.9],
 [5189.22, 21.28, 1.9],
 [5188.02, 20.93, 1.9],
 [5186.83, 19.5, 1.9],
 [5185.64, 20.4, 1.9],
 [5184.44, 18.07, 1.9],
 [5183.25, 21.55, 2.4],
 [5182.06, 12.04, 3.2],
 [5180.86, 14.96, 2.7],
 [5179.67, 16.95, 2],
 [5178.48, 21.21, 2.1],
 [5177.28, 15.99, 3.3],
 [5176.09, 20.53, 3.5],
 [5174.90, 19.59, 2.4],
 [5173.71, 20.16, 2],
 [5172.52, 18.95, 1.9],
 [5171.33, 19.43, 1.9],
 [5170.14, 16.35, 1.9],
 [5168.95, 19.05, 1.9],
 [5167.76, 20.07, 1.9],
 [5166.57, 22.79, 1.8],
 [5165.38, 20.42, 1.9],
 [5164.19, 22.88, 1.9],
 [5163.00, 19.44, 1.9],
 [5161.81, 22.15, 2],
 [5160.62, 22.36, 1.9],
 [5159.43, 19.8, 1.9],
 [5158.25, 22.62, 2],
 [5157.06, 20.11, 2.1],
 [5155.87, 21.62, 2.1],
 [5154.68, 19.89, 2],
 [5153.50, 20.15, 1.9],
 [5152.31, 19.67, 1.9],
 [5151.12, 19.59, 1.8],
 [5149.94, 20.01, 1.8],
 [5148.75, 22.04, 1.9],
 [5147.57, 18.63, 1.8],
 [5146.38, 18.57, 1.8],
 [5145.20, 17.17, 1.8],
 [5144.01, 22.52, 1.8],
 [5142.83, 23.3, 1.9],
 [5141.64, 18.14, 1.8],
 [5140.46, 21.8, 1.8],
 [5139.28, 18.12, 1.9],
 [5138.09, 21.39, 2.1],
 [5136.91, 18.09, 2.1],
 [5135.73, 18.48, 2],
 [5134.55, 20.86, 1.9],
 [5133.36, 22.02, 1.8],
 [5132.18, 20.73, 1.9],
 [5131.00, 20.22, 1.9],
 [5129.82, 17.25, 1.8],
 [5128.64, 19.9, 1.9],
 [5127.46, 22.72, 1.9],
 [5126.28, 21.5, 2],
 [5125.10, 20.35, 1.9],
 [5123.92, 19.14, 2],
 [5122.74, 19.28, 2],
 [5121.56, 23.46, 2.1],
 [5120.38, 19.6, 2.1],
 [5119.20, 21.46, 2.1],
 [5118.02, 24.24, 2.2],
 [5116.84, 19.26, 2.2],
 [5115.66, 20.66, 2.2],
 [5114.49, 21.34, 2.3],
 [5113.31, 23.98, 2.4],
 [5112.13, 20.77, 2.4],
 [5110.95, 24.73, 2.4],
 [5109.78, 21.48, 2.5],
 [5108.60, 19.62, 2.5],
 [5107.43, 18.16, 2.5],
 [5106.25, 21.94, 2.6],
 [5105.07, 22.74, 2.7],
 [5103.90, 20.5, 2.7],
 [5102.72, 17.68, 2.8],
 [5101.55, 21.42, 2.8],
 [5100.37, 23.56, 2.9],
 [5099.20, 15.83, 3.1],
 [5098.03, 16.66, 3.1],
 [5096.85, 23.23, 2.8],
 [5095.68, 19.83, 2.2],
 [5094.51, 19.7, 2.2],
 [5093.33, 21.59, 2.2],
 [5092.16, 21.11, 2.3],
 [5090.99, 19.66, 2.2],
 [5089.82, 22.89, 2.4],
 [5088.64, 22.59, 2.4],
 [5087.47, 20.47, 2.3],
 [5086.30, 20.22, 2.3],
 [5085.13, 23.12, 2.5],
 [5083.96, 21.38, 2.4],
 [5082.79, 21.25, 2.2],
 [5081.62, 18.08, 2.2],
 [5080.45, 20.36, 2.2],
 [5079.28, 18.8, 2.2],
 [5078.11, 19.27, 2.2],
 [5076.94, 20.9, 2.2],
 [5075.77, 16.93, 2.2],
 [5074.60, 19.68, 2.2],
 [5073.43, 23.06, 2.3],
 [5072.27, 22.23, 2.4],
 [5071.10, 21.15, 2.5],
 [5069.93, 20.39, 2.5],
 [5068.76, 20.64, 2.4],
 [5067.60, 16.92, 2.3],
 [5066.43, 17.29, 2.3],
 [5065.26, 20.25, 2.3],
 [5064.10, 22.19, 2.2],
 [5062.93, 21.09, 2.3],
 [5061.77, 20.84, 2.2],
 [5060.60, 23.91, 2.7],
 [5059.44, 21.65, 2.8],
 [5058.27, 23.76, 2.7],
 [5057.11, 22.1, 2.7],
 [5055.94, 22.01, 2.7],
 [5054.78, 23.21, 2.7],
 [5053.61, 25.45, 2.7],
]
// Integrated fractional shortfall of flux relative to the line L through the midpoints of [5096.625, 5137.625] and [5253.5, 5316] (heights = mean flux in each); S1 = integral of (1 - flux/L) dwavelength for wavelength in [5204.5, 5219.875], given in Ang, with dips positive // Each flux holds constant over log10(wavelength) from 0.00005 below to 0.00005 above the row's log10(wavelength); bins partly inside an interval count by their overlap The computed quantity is 0.1 Ang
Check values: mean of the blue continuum 20.6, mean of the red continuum 19.8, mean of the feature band 20.1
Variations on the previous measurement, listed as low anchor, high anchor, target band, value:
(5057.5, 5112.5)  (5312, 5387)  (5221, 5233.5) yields 0.3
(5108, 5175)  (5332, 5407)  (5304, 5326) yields 0.2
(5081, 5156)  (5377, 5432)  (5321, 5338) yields 0.2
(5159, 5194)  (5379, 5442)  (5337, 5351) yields -0.4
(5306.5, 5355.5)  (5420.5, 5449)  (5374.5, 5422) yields -0.2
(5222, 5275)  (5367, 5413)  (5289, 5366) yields -3.2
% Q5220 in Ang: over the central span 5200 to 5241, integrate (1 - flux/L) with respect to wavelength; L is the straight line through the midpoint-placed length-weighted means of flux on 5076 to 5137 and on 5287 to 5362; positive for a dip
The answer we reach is 0.6 Ang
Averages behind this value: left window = 20.7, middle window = 20.1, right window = 20.1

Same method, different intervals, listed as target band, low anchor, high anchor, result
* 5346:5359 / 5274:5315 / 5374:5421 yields -0.2 Ang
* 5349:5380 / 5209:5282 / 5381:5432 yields -0.9 Ang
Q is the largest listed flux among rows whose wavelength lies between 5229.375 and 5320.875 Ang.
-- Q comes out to 23.09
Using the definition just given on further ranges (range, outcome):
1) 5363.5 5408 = 24.02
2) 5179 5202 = 24.26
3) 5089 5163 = 24.73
